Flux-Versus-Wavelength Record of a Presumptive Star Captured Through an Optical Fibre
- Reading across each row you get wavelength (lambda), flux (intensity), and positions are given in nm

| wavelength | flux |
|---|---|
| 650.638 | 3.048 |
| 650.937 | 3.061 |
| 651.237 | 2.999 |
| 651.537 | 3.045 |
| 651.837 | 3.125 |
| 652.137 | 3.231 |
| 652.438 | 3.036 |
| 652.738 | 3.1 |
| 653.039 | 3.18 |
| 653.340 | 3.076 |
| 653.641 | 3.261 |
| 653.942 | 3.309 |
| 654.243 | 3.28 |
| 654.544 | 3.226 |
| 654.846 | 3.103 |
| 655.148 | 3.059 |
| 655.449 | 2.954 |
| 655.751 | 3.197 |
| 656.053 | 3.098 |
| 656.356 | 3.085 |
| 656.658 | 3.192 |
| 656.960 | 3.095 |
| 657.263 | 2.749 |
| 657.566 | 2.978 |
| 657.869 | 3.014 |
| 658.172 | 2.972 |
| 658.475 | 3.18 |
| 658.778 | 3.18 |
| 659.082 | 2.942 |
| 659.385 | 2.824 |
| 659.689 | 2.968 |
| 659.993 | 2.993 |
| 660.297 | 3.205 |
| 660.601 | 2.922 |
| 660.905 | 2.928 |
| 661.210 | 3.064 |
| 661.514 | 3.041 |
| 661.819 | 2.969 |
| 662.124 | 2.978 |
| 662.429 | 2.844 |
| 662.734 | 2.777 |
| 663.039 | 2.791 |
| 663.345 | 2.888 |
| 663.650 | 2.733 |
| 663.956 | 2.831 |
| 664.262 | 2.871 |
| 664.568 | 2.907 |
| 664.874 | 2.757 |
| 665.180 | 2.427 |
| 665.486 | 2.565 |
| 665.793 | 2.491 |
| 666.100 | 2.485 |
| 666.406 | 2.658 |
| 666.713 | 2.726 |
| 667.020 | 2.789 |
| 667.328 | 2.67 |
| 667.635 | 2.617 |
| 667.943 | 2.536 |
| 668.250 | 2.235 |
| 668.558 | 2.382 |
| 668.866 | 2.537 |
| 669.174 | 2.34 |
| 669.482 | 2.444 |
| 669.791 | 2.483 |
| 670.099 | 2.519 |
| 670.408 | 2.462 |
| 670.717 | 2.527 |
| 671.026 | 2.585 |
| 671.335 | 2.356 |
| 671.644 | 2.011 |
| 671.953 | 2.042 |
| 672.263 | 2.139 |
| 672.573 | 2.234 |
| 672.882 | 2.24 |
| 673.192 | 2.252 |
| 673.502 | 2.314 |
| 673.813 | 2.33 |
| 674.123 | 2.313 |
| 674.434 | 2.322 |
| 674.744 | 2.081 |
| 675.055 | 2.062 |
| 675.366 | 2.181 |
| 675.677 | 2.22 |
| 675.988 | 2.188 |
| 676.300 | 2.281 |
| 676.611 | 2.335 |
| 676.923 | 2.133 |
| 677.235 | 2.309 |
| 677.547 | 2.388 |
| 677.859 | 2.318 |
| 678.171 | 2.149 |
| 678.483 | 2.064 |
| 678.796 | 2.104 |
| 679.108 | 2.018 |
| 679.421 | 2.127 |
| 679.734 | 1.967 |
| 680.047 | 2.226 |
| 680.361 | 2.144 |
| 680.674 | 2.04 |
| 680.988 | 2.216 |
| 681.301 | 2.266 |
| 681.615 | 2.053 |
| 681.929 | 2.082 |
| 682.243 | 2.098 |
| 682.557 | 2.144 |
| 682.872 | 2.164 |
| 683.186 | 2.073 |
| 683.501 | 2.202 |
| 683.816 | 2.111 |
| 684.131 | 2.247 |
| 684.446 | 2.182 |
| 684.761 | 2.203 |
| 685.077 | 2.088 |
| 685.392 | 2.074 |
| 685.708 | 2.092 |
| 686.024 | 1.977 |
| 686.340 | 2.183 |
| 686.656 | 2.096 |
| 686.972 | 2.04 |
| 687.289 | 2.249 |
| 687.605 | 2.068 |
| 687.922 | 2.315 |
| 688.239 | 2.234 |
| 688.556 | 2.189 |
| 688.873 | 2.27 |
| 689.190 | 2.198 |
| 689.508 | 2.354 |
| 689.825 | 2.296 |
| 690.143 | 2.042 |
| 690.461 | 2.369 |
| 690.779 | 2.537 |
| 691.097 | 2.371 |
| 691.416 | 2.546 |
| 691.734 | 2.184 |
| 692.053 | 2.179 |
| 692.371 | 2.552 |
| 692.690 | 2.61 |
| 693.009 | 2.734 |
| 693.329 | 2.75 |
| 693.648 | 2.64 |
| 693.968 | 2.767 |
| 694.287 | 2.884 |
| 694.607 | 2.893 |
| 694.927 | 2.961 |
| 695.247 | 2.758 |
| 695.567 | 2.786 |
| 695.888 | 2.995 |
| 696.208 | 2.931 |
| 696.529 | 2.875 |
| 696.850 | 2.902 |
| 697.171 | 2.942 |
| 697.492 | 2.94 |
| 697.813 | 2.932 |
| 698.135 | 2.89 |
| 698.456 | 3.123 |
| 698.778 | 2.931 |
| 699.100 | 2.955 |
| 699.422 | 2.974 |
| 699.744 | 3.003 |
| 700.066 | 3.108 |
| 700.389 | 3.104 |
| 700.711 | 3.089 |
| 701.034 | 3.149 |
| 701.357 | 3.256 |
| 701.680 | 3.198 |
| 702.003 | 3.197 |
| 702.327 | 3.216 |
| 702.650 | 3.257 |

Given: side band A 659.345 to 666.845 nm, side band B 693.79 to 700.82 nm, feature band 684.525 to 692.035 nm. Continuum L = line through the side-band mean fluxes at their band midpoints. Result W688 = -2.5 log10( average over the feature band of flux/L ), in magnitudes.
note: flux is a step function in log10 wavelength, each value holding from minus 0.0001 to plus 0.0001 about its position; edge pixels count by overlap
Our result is 0.30 mag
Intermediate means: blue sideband 2.83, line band 2.22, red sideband 2.94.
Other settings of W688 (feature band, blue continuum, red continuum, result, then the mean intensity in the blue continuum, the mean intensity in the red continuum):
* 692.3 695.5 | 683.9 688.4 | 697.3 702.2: -0.038 mag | 2.15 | 3.06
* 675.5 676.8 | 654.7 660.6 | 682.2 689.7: 0.099 mag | 3.04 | 2.16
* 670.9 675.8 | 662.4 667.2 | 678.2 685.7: 0.091 mag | 2.72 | 2.13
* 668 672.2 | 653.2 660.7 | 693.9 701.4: 0.267 mag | 3.08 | 2.96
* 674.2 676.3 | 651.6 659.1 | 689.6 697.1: 0.291 mag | 3.11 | 2.64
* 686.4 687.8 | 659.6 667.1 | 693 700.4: 0.332 mag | 2.82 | 2.91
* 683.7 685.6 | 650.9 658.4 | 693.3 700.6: 0.351 mag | 3.1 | 2.92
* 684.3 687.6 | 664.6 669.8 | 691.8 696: 0.251 mag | 2.55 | 2.72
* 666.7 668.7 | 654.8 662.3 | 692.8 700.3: 0.173 mag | 3.03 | 2.9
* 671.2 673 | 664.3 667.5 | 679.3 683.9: 0.132 mag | 2.66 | 2.13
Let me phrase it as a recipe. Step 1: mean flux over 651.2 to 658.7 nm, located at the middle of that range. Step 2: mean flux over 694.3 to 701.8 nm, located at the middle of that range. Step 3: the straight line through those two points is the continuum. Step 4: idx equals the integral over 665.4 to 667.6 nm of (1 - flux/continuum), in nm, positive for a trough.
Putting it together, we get 0.32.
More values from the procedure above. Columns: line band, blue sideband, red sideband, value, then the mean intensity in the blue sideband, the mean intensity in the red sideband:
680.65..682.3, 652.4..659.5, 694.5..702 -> 0.49 nm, 3.09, 2.99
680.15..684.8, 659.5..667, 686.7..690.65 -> 0.43 nm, 2.82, 2.22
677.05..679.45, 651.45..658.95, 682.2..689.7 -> 0.21 nm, 3.11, 2.16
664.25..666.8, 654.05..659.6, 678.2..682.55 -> 0.07 nm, 3.06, 2.11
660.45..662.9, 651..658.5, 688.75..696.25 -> 0.05 nm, 3.1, 2.56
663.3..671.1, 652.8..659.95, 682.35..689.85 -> 0.45 nm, 3.08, 2.17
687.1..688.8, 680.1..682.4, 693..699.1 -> 0.18 nm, 2.13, 2.88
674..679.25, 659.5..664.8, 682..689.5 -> 0.53 nm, 2.92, 2.16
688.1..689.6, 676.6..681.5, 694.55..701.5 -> 0.20 nm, 2.17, 2.98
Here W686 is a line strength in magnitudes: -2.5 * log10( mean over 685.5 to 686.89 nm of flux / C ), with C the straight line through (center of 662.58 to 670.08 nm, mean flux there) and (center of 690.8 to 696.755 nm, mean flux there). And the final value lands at 0.269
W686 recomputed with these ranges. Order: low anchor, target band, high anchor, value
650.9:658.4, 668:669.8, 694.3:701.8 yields 0.26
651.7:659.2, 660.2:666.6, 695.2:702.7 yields 0.10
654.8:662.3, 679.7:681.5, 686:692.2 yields 0.14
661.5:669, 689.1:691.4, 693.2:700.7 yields 0.23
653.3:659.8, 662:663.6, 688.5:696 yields 0.05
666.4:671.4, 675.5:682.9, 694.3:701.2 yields 0.23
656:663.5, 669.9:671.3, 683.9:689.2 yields 0.06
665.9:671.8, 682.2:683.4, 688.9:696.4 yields 0.19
